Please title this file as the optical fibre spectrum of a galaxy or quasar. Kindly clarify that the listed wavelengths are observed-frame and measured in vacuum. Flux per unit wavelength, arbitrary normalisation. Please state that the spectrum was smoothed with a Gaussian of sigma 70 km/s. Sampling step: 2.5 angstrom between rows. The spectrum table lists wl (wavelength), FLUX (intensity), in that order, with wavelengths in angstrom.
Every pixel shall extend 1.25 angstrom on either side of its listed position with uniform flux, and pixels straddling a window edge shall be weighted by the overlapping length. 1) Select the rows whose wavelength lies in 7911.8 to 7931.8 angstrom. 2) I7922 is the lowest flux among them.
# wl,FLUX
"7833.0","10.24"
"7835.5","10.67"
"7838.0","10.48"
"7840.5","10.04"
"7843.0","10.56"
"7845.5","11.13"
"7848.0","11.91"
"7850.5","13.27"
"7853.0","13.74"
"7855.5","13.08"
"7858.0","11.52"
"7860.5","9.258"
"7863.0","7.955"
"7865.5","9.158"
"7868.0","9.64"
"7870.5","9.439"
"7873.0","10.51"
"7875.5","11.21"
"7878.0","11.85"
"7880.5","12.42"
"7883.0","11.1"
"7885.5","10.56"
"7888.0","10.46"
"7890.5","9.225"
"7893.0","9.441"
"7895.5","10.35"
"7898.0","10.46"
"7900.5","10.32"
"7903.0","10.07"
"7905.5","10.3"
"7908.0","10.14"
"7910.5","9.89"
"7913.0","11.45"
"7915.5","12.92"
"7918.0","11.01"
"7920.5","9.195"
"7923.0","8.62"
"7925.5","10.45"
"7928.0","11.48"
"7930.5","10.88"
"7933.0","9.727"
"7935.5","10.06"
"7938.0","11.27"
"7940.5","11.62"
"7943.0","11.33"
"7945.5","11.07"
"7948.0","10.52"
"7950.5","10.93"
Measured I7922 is 8.62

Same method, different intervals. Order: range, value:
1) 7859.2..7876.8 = 7.955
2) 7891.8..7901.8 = 9.441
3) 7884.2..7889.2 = 10.46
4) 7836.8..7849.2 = 10.04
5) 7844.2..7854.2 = 11.13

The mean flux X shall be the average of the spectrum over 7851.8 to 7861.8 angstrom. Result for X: 11.9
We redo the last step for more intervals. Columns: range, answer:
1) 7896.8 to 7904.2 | 10.3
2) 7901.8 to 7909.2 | 10.2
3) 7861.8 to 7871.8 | 9.06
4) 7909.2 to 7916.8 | 11.4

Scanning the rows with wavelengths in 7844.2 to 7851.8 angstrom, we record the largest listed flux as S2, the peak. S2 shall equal 13.27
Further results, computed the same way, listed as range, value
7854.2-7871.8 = 13.08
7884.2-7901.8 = 10.56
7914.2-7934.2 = 12.92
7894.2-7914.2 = 11.45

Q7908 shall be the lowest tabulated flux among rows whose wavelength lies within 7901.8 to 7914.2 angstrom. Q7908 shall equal 9.89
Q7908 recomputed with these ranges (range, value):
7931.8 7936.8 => 9.727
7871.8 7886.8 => 10.51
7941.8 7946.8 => 11.07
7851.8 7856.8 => 13.08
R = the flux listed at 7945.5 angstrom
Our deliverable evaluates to 11.07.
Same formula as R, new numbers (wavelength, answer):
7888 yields 10.46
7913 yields 11.45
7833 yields 10.24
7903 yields 10.07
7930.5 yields 10.88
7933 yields 9.727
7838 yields 10.48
